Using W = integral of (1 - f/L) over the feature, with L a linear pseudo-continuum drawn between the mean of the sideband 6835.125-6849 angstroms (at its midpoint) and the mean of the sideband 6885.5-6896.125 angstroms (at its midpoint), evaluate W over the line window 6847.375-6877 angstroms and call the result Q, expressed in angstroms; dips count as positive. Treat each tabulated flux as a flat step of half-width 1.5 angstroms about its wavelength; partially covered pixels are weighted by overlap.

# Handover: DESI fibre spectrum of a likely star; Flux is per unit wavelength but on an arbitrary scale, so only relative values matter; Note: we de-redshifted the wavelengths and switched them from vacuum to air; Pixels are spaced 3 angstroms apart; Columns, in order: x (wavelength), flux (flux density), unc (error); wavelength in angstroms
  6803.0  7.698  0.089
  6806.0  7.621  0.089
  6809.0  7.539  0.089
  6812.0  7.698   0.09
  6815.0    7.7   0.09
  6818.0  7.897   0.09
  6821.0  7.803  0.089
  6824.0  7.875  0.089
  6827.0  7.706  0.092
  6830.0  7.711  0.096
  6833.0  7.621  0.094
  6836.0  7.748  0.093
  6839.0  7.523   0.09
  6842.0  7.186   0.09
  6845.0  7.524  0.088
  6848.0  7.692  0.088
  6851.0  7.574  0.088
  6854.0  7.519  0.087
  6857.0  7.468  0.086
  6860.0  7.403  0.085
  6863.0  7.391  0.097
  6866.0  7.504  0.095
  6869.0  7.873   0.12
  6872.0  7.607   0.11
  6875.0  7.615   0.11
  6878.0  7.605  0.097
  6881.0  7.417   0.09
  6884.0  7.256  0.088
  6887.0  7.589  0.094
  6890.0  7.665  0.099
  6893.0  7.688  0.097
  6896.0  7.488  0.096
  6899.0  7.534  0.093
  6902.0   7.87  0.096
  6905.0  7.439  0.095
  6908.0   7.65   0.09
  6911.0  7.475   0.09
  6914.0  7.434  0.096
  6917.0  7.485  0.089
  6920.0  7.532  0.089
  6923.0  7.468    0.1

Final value 0.00 angstroms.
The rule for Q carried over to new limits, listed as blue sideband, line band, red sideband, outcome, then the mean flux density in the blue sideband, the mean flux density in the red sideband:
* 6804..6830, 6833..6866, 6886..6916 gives 0.70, 7.73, 7.58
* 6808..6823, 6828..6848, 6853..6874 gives 0.21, 7.74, 7.54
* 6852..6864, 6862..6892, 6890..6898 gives -0.11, 7.45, 7.6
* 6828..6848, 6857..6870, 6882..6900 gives 0.05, 7.57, 7.53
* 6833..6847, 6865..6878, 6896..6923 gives -0.21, 7.52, 7.54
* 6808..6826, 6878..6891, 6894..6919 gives 0.19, 7.76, 7.55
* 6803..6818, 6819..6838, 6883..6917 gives -0.23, 7.67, 7.55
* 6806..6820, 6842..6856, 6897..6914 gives 0.22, 7.7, 7.58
